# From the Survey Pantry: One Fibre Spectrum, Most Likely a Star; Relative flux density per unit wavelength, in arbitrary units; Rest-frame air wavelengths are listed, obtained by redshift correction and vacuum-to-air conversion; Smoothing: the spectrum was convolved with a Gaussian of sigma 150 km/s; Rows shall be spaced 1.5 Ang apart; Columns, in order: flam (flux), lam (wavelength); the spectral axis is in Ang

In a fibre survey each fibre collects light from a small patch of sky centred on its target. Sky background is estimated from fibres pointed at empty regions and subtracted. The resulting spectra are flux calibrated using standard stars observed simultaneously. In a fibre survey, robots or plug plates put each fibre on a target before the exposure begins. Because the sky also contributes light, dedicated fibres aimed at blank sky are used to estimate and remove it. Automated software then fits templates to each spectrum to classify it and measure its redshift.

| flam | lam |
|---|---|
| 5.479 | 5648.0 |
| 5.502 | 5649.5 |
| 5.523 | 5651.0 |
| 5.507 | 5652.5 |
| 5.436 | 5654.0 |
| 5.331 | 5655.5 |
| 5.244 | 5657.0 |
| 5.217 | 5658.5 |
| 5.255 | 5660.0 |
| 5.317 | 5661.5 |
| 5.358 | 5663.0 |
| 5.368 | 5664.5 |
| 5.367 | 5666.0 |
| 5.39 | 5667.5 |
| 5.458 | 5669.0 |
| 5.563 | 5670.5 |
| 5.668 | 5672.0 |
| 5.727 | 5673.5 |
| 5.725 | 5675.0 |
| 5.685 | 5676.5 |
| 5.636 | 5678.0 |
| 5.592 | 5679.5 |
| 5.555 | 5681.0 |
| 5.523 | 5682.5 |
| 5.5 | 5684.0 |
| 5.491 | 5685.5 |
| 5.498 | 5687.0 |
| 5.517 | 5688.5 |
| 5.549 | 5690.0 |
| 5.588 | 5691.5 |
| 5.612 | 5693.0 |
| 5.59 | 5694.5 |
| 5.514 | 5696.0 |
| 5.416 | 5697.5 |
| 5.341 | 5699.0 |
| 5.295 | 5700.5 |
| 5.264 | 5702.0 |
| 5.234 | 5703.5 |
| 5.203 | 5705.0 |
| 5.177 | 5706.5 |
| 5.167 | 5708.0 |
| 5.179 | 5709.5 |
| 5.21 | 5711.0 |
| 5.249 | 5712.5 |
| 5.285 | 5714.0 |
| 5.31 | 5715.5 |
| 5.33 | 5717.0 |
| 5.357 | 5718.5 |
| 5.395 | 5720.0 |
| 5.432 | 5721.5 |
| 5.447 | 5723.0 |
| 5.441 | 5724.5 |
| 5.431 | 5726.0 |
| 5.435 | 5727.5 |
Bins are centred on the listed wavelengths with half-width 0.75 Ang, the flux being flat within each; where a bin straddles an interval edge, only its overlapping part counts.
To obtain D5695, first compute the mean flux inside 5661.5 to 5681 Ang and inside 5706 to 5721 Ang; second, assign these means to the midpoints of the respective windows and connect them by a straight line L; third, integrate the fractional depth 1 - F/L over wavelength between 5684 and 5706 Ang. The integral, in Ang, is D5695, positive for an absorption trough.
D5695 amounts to -0.2 Ang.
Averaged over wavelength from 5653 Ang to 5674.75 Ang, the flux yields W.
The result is 5.42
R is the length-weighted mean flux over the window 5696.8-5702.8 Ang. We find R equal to 5.33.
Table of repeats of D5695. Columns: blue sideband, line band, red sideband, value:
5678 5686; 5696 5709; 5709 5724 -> 0.3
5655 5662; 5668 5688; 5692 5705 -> -0.9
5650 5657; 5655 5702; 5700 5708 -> -1.3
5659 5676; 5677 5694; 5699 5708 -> -0.6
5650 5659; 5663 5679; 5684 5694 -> -0.3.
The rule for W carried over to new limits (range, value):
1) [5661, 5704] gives 5.5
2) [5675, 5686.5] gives 5.58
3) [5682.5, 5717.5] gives 5.37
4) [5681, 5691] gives 5.52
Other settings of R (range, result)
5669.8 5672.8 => 5.62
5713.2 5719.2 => 5.32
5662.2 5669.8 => 5.39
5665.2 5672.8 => 5.49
